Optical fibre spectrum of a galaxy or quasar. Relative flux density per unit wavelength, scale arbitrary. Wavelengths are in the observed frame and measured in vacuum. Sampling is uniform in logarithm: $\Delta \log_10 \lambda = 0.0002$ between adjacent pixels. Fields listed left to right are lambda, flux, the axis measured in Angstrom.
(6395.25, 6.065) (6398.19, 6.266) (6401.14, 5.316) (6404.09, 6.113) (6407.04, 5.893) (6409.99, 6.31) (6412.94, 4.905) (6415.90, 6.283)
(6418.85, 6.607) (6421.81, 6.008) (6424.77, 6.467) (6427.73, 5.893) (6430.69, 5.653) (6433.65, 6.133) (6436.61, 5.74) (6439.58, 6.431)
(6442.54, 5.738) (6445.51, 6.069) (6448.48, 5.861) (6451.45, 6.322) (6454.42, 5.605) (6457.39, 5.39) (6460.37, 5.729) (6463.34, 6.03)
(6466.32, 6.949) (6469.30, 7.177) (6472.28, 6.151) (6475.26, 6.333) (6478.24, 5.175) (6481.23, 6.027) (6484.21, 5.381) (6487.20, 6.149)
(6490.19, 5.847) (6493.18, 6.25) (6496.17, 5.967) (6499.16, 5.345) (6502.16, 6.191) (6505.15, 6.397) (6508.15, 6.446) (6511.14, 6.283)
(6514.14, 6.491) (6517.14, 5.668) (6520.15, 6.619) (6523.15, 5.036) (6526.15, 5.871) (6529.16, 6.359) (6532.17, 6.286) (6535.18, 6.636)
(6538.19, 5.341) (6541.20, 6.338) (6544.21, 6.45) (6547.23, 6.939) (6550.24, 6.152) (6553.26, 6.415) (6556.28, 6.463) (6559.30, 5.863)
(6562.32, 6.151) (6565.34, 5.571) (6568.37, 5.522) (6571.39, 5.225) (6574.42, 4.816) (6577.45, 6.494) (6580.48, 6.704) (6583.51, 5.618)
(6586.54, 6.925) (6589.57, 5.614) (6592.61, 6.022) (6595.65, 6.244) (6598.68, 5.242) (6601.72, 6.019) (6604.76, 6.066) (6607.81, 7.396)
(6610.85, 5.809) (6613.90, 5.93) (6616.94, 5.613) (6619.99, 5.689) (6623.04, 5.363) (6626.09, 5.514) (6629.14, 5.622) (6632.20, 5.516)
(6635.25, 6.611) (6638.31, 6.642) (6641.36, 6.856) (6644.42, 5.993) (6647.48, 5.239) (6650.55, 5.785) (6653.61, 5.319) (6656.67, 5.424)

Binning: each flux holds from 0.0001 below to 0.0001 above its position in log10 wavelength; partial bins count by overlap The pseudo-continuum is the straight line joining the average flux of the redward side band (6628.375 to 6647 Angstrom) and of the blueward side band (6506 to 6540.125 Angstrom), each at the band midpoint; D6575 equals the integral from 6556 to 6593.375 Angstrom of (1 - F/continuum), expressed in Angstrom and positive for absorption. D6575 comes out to 1.4 Angstrom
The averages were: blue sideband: 6.1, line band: 5.9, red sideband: 6.18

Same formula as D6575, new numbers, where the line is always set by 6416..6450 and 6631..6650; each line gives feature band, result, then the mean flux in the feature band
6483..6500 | 0.66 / 5.85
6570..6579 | 0.87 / 5.52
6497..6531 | 0.15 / 6.06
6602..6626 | 0.67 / 5.95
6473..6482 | 0.33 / 5.86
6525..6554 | -0.85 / 6.28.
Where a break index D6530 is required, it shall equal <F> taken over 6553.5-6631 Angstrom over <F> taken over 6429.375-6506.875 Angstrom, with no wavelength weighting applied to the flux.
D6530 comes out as 0.98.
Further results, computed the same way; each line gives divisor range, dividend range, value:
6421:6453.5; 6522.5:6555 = 1.03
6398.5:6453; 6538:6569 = 1.03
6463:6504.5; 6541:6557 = 1.06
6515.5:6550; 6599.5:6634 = 0.95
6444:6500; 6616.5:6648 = 0.99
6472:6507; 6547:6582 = 1.01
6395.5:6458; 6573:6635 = 0.99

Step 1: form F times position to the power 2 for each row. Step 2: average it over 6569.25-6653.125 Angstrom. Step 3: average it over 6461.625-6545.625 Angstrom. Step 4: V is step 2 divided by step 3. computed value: 1.00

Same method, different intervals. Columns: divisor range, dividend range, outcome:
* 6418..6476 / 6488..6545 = 1.02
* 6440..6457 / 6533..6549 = 1.10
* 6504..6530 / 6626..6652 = 1.02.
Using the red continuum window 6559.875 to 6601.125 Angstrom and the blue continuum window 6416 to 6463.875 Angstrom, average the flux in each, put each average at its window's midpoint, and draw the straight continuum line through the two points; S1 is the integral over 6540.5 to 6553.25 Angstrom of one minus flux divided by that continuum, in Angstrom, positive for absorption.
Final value -1.3 Angstrom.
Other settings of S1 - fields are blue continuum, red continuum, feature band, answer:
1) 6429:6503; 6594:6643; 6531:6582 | -0.7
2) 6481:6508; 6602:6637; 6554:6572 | 0.3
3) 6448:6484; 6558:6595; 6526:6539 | -0.5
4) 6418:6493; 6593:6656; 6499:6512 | -0.4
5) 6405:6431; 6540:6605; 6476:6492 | 0.7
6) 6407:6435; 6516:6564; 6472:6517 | 0.7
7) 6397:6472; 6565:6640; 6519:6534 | -0.2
